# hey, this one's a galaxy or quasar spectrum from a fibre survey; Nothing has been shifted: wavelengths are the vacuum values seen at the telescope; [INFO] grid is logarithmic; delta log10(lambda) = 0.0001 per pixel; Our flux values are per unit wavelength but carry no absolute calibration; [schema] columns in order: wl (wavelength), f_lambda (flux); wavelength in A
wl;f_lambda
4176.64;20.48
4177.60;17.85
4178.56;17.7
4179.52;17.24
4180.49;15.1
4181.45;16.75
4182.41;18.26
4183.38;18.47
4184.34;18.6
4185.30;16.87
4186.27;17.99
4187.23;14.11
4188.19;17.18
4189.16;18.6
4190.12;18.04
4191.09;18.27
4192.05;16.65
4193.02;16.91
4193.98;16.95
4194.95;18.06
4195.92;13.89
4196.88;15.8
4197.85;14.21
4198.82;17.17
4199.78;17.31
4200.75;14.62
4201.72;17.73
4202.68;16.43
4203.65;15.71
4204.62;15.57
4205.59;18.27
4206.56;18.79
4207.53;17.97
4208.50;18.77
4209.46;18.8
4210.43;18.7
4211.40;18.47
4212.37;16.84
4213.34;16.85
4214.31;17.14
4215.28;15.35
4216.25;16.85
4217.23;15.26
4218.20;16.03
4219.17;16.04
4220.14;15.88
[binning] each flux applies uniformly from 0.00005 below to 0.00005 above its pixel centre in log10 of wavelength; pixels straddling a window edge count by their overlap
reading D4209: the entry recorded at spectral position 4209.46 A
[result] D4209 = 18.8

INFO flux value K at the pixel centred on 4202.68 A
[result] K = 16.43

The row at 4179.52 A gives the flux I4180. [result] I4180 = 17.24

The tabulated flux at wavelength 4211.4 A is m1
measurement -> 18.47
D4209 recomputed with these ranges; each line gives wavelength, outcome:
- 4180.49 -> 15.1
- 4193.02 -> 16.91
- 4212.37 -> 16.84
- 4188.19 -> 17.18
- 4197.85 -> 14.21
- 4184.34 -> 18.6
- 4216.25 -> 16.85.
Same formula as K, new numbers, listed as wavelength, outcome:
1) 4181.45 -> 16.75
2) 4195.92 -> 13.89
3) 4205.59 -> 18.27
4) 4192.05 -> 16.65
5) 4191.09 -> 18.27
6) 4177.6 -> 17.85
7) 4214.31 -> 17.14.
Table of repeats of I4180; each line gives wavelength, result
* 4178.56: 17.7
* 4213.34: 16.85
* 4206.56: 18.79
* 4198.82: 17.17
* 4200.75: 14.62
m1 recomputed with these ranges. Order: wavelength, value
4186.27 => 17.99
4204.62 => 15.57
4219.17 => 16.04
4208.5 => 18.77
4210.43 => 18.7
